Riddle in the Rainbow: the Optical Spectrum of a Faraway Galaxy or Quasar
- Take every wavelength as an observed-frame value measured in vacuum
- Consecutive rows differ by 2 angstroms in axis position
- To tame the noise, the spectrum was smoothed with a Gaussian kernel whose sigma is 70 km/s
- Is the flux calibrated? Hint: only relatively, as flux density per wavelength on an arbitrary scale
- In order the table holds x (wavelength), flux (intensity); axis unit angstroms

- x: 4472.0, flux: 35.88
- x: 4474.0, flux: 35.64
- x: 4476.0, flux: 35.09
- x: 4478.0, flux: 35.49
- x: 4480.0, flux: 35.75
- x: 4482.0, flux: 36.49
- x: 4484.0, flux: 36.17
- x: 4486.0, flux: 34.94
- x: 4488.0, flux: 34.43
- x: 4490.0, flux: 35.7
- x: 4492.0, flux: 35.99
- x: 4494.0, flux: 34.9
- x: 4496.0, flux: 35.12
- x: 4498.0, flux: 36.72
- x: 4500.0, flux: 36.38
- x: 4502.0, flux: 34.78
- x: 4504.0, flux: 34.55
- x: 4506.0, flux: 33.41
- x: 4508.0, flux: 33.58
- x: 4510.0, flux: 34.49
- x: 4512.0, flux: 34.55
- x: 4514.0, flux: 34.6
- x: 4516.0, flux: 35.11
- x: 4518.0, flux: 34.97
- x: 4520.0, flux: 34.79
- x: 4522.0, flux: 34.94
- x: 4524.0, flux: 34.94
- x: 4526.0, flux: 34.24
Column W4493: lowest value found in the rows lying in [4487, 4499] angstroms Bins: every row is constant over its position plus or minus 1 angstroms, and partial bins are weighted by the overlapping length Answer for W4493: 34.43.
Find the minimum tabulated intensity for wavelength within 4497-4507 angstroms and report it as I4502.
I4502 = 33.41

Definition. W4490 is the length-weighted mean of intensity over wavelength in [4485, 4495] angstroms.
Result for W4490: 35.2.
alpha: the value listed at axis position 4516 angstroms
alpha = 35.11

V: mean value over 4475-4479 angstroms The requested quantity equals 35.3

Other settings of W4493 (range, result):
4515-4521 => 34.79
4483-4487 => 34.94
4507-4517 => 33.58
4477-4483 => 35.49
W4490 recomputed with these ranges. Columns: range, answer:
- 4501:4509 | 34.1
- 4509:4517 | 34.7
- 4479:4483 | 36.1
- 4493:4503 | 35.6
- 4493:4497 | 35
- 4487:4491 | 35.1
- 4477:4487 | 35.8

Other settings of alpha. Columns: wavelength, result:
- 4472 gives 35.88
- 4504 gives 34.55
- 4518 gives 34.97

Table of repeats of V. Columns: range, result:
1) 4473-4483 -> 35.7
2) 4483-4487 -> 35.6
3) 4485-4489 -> 34.7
